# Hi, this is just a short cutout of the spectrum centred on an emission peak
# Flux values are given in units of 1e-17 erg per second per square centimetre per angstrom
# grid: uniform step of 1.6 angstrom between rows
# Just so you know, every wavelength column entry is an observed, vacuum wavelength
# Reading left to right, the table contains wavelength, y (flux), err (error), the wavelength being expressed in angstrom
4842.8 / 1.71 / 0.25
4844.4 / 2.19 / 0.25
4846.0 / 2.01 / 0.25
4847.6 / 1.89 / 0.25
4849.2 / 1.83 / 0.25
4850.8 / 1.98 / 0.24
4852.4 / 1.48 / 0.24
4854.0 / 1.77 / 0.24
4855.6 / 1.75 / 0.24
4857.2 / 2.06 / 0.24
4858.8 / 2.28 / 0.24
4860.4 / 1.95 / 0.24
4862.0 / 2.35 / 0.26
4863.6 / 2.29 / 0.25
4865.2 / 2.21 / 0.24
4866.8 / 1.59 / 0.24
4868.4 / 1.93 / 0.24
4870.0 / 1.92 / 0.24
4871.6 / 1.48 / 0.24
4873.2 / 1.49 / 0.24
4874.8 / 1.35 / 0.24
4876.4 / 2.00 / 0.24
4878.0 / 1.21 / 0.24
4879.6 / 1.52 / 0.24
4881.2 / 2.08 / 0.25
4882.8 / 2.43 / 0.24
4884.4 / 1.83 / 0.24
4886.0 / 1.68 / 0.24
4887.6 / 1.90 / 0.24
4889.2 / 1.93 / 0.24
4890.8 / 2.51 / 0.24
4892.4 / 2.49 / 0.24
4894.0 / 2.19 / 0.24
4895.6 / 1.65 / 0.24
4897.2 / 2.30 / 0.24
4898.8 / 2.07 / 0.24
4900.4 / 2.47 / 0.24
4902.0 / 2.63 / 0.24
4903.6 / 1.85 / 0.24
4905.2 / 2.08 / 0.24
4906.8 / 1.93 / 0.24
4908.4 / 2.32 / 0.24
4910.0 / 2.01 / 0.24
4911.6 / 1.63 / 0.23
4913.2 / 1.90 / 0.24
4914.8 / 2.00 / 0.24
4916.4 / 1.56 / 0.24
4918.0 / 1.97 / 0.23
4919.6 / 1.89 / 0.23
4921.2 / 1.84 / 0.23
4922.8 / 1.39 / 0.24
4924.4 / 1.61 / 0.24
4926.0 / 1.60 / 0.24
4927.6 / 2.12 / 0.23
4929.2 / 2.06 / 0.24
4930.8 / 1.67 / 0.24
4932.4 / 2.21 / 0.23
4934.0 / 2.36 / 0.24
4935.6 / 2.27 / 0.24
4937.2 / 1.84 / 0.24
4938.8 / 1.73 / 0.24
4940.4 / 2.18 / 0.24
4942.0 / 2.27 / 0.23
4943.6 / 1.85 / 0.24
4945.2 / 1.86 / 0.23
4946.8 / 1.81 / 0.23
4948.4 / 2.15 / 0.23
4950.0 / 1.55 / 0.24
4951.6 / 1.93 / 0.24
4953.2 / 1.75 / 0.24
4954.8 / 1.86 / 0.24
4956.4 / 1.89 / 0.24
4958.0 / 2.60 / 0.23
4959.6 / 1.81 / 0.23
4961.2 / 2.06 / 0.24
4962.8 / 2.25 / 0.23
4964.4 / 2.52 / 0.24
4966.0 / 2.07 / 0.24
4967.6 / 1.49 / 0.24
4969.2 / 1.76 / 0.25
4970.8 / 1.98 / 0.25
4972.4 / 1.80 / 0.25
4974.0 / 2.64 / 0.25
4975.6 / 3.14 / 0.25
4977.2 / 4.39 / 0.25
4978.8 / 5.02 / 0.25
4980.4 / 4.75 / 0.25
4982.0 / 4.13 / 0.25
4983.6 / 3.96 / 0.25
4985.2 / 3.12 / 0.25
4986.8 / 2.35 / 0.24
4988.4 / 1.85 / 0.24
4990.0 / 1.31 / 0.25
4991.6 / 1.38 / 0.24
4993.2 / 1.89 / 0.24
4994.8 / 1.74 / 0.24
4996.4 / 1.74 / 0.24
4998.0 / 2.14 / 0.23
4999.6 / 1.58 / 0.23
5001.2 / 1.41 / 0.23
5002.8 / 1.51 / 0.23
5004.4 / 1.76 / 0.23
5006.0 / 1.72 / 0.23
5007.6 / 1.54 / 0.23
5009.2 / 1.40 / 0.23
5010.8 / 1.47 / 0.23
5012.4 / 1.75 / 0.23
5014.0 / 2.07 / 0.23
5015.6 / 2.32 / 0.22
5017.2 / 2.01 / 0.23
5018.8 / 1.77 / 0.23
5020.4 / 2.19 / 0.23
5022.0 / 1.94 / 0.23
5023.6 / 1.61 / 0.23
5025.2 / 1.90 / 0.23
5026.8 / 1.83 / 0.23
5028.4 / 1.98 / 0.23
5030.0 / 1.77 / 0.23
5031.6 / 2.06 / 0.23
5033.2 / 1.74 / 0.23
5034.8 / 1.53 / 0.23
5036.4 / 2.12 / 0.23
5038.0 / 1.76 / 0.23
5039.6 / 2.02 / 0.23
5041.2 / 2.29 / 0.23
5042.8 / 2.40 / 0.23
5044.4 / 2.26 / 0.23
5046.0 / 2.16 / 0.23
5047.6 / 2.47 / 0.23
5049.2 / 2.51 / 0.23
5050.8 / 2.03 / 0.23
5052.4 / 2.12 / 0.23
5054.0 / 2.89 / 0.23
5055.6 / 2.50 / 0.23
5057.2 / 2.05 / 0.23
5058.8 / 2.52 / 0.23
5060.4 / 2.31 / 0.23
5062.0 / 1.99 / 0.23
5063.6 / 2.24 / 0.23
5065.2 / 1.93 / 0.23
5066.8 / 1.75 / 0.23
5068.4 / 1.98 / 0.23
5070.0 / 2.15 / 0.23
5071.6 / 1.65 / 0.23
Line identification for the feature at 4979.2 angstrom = [O II] 3727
